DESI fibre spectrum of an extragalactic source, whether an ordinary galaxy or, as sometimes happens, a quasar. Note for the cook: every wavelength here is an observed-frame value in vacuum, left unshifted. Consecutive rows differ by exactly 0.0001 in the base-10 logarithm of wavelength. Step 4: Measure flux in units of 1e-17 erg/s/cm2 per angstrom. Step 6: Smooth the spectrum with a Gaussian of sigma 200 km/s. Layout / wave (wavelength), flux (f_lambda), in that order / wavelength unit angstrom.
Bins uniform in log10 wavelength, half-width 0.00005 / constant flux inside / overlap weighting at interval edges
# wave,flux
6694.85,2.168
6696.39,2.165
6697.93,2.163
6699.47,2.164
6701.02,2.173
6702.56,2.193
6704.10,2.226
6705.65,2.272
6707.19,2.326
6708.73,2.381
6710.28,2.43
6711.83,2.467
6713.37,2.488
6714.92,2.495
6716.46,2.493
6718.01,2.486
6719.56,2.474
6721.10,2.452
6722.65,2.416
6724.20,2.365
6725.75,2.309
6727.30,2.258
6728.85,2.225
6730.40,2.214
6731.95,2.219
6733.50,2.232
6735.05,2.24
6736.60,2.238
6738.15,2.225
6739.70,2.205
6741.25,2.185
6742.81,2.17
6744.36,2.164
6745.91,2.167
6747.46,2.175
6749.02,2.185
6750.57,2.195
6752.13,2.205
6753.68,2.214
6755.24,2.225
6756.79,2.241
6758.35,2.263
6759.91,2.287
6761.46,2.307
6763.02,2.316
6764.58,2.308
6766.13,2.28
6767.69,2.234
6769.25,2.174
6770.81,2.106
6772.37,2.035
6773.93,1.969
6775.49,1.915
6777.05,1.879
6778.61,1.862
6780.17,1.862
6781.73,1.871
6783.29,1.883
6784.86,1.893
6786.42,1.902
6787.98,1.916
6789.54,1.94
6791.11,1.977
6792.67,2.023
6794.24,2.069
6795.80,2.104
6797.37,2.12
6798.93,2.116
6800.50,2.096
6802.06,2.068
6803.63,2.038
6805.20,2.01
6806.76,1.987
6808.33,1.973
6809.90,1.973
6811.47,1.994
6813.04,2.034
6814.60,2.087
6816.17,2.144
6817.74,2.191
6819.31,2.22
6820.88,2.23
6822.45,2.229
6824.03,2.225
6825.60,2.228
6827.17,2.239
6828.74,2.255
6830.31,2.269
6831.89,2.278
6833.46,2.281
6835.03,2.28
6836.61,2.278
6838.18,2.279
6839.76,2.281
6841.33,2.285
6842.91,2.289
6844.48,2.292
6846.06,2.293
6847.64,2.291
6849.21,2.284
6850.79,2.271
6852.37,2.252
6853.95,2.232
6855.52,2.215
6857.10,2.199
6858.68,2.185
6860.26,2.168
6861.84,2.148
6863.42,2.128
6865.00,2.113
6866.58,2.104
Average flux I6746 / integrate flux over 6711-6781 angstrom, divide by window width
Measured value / 2.23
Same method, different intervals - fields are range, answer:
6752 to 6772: 2.24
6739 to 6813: 2.09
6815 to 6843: 2.25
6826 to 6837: 2.27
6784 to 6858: 2.15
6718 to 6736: 2.32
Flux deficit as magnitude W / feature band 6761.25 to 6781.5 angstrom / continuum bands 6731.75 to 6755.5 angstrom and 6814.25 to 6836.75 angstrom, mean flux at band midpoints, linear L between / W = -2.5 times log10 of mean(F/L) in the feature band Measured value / 0.06 mag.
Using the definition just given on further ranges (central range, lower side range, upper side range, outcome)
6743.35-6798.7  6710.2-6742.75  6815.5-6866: 0.10 mag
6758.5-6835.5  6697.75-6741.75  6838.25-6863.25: 0.09 mag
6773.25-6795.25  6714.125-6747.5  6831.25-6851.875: 0.19 mag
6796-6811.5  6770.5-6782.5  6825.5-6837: 0.03 mag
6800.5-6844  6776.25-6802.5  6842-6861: -0.03 mag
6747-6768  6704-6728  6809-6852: 0.04 mag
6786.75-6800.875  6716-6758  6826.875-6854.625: 0.12 mag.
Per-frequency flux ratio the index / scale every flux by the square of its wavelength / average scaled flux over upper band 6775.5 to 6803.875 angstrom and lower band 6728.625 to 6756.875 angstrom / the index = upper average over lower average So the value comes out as 0.91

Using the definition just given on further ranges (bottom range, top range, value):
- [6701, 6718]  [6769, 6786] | 0.83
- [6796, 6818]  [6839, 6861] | 1.11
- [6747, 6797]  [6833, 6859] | 1.11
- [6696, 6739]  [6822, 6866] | 1.00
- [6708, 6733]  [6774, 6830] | 0.88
